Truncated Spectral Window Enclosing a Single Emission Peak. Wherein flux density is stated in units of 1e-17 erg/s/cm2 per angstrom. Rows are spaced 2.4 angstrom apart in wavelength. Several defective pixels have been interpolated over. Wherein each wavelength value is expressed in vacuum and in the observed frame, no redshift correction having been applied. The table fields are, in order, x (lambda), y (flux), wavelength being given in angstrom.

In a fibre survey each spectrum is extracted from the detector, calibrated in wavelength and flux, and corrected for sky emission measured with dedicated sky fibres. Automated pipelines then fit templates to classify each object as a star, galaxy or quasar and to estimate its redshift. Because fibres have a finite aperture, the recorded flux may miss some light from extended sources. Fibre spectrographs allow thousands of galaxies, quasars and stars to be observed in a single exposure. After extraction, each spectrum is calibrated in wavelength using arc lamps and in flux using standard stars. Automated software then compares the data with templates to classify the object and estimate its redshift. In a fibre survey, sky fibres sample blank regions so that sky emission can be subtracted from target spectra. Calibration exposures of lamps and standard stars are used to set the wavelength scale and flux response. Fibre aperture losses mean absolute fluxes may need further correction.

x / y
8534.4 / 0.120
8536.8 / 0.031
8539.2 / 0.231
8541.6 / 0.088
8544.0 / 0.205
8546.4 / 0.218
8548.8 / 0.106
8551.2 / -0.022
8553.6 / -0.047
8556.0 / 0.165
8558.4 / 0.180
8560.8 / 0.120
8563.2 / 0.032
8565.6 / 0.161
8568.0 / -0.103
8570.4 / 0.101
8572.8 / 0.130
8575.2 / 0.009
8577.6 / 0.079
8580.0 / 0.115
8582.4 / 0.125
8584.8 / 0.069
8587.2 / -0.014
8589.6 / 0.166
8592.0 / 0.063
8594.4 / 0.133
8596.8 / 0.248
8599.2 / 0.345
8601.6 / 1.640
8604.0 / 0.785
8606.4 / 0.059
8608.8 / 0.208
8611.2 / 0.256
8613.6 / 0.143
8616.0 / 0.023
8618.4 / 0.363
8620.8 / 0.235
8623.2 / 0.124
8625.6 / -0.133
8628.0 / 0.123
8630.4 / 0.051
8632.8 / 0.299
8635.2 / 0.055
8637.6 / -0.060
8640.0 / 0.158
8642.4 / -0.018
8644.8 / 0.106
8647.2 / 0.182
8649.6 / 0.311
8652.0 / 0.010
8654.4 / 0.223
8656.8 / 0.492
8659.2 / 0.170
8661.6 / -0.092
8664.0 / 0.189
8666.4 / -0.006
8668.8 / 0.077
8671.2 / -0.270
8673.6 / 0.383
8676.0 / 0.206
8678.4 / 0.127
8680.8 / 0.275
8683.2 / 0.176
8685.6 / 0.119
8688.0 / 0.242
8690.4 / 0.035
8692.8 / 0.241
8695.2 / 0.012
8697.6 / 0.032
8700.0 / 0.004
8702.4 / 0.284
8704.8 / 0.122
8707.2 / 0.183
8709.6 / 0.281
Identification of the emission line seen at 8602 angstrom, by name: H-beta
